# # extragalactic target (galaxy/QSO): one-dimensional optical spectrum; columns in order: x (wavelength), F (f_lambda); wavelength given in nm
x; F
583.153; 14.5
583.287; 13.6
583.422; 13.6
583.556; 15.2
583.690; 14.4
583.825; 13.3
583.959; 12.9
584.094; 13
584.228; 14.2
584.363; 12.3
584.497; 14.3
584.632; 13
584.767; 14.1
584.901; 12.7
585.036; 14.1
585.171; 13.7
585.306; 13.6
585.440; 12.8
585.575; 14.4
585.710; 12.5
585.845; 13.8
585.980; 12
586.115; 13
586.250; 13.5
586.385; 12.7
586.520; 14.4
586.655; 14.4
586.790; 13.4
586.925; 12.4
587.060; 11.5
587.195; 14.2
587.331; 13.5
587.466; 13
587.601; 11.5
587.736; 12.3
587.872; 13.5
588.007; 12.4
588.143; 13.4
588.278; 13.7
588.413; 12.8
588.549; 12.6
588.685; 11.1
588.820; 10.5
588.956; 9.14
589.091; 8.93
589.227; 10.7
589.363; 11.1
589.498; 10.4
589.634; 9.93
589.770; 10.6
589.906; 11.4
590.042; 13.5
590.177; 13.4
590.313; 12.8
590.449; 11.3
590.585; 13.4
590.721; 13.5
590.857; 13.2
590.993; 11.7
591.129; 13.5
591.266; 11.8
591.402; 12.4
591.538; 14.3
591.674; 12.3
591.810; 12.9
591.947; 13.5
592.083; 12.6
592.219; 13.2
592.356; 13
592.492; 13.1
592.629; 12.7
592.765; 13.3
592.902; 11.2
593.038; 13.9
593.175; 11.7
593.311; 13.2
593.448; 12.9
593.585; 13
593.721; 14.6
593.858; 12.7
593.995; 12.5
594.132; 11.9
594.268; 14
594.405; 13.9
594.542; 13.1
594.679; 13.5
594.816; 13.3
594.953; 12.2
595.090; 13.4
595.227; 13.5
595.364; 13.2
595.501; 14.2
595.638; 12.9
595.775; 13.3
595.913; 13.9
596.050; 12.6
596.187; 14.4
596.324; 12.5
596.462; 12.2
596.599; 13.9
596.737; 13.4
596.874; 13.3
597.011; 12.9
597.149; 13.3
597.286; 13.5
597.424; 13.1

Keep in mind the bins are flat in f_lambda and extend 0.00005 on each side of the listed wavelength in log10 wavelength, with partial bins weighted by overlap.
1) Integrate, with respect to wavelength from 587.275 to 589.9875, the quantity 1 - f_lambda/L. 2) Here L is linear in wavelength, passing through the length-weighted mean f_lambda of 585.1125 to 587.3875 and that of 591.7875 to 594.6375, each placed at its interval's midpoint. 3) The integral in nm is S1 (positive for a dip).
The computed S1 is 0.32 nm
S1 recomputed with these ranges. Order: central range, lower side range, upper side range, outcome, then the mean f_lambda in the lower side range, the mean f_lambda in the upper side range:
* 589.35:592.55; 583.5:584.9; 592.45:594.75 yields 0.17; 13.6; 13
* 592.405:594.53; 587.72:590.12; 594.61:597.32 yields -0.05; 11.5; 13.3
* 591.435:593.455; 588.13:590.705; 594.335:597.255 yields -0.08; 11.6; 13.3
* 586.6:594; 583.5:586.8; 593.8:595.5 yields 0.47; 13.5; 13.1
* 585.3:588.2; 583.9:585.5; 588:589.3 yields -0.16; 13.4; 11.5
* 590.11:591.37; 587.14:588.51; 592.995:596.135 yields 0.03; 13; 13.2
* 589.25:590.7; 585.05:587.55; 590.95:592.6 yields 0.13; 13.3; 12.9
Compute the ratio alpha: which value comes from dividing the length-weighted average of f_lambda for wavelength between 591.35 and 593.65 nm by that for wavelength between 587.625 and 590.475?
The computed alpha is 1.1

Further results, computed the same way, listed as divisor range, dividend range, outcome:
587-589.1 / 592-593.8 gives 1.06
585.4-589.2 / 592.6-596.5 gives 1.04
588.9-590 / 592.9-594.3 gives 1.25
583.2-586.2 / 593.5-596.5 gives 0.98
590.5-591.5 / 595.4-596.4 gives 1.05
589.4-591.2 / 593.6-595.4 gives 1.08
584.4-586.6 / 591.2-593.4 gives 0.96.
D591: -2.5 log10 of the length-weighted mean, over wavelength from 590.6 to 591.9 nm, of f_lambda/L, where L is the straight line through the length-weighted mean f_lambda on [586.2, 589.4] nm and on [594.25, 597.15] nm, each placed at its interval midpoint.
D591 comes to -0.008 mag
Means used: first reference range 12.4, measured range 12.9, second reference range 13.3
